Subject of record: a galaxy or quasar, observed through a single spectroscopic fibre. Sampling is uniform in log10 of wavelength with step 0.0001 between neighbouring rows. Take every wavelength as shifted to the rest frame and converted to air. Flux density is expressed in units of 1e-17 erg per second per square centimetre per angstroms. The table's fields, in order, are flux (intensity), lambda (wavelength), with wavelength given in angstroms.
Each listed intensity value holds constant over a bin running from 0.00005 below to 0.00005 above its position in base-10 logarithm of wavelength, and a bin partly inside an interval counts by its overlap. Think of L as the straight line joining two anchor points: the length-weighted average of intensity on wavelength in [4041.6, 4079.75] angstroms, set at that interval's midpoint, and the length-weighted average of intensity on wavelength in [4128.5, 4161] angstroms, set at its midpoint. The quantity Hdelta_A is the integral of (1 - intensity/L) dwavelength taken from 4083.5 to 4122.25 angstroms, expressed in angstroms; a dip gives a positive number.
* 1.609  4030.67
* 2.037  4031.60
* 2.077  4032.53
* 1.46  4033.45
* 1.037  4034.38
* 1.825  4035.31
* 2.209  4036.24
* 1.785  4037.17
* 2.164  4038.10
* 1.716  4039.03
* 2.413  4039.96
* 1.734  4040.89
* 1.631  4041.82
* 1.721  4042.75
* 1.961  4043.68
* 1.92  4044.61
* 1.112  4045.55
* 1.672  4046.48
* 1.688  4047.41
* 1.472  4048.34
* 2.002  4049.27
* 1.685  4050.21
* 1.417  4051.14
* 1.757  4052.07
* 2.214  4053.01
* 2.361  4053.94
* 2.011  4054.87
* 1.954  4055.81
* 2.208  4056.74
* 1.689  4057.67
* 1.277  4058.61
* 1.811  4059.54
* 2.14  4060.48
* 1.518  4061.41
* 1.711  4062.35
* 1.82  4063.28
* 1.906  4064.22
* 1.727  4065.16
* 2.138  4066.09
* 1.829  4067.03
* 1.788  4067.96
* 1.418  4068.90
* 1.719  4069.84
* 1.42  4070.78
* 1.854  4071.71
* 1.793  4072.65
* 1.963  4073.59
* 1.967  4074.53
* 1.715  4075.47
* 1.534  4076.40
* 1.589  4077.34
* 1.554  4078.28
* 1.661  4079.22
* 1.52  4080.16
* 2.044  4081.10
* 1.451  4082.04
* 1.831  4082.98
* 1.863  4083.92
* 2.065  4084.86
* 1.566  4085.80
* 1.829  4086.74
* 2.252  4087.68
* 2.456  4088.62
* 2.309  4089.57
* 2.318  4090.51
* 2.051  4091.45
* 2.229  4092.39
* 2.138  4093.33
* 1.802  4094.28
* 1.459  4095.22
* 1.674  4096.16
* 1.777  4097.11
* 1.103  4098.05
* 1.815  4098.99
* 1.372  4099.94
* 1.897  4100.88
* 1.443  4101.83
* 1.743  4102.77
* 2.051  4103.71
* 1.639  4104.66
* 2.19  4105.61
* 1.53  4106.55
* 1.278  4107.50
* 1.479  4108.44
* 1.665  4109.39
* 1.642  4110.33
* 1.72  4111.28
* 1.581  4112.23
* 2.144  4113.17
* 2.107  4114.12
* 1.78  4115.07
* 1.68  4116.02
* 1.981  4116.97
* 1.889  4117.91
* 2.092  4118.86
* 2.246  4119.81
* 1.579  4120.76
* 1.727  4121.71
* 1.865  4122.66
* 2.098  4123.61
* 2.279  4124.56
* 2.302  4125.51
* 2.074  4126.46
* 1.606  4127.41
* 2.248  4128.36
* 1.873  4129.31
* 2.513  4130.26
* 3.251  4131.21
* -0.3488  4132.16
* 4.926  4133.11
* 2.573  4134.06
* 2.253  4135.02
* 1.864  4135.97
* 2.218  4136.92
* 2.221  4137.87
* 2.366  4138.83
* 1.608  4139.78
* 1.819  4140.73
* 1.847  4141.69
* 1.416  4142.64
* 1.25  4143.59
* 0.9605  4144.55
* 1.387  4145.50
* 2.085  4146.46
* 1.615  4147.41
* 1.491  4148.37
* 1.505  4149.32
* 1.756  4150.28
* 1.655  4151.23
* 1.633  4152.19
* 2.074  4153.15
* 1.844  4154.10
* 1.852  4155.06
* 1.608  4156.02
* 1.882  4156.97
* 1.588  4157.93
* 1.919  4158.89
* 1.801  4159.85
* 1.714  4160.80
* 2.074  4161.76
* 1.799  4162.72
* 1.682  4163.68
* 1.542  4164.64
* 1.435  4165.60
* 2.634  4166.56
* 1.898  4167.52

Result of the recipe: -0.2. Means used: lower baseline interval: 1.76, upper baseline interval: 1.89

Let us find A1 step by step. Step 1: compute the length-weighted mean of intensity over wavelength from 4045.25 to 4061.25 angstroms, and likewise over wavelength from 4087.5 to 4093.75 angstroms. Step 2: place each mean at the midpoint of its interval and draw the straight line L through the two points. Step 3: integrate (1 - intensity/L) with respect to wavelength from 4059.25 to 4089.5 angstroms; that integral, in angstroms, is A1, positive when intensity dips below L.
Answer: 3.7 angstroms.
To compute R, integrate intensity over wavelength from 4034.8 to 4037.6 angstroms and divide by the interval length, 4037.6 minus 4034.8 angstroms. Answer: 1.93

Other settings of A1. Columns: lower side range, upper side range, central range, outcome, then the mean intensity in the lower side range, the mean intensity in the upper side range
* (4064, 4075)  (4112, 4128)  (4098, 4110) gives 1.6 angstroms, 1.79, 1.95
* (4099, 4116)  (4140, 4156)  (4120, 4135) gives -4.4 angstroms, 1.72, 1.64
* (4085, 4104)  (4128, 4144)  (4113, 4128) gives 0.4 angstroms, 1.87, 2.11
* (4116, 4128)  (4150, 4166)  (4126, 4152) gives -0.7 angstroms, 1.97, 1.76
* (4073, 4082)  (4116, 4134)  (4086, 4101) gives -0.4 angstroms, 1.71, 2.12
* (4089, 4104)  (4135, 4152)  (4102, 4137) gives -4.0 angstroms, 1.82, 1.72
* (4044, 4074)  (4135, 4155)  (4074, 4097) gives -1.3 angstroms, 1.78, 1.75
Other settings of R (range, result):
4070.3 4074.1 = 1.76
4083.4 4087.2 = 1.83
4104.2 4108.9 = 1.62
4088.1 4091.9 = 2.28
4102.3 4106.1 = 1.9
